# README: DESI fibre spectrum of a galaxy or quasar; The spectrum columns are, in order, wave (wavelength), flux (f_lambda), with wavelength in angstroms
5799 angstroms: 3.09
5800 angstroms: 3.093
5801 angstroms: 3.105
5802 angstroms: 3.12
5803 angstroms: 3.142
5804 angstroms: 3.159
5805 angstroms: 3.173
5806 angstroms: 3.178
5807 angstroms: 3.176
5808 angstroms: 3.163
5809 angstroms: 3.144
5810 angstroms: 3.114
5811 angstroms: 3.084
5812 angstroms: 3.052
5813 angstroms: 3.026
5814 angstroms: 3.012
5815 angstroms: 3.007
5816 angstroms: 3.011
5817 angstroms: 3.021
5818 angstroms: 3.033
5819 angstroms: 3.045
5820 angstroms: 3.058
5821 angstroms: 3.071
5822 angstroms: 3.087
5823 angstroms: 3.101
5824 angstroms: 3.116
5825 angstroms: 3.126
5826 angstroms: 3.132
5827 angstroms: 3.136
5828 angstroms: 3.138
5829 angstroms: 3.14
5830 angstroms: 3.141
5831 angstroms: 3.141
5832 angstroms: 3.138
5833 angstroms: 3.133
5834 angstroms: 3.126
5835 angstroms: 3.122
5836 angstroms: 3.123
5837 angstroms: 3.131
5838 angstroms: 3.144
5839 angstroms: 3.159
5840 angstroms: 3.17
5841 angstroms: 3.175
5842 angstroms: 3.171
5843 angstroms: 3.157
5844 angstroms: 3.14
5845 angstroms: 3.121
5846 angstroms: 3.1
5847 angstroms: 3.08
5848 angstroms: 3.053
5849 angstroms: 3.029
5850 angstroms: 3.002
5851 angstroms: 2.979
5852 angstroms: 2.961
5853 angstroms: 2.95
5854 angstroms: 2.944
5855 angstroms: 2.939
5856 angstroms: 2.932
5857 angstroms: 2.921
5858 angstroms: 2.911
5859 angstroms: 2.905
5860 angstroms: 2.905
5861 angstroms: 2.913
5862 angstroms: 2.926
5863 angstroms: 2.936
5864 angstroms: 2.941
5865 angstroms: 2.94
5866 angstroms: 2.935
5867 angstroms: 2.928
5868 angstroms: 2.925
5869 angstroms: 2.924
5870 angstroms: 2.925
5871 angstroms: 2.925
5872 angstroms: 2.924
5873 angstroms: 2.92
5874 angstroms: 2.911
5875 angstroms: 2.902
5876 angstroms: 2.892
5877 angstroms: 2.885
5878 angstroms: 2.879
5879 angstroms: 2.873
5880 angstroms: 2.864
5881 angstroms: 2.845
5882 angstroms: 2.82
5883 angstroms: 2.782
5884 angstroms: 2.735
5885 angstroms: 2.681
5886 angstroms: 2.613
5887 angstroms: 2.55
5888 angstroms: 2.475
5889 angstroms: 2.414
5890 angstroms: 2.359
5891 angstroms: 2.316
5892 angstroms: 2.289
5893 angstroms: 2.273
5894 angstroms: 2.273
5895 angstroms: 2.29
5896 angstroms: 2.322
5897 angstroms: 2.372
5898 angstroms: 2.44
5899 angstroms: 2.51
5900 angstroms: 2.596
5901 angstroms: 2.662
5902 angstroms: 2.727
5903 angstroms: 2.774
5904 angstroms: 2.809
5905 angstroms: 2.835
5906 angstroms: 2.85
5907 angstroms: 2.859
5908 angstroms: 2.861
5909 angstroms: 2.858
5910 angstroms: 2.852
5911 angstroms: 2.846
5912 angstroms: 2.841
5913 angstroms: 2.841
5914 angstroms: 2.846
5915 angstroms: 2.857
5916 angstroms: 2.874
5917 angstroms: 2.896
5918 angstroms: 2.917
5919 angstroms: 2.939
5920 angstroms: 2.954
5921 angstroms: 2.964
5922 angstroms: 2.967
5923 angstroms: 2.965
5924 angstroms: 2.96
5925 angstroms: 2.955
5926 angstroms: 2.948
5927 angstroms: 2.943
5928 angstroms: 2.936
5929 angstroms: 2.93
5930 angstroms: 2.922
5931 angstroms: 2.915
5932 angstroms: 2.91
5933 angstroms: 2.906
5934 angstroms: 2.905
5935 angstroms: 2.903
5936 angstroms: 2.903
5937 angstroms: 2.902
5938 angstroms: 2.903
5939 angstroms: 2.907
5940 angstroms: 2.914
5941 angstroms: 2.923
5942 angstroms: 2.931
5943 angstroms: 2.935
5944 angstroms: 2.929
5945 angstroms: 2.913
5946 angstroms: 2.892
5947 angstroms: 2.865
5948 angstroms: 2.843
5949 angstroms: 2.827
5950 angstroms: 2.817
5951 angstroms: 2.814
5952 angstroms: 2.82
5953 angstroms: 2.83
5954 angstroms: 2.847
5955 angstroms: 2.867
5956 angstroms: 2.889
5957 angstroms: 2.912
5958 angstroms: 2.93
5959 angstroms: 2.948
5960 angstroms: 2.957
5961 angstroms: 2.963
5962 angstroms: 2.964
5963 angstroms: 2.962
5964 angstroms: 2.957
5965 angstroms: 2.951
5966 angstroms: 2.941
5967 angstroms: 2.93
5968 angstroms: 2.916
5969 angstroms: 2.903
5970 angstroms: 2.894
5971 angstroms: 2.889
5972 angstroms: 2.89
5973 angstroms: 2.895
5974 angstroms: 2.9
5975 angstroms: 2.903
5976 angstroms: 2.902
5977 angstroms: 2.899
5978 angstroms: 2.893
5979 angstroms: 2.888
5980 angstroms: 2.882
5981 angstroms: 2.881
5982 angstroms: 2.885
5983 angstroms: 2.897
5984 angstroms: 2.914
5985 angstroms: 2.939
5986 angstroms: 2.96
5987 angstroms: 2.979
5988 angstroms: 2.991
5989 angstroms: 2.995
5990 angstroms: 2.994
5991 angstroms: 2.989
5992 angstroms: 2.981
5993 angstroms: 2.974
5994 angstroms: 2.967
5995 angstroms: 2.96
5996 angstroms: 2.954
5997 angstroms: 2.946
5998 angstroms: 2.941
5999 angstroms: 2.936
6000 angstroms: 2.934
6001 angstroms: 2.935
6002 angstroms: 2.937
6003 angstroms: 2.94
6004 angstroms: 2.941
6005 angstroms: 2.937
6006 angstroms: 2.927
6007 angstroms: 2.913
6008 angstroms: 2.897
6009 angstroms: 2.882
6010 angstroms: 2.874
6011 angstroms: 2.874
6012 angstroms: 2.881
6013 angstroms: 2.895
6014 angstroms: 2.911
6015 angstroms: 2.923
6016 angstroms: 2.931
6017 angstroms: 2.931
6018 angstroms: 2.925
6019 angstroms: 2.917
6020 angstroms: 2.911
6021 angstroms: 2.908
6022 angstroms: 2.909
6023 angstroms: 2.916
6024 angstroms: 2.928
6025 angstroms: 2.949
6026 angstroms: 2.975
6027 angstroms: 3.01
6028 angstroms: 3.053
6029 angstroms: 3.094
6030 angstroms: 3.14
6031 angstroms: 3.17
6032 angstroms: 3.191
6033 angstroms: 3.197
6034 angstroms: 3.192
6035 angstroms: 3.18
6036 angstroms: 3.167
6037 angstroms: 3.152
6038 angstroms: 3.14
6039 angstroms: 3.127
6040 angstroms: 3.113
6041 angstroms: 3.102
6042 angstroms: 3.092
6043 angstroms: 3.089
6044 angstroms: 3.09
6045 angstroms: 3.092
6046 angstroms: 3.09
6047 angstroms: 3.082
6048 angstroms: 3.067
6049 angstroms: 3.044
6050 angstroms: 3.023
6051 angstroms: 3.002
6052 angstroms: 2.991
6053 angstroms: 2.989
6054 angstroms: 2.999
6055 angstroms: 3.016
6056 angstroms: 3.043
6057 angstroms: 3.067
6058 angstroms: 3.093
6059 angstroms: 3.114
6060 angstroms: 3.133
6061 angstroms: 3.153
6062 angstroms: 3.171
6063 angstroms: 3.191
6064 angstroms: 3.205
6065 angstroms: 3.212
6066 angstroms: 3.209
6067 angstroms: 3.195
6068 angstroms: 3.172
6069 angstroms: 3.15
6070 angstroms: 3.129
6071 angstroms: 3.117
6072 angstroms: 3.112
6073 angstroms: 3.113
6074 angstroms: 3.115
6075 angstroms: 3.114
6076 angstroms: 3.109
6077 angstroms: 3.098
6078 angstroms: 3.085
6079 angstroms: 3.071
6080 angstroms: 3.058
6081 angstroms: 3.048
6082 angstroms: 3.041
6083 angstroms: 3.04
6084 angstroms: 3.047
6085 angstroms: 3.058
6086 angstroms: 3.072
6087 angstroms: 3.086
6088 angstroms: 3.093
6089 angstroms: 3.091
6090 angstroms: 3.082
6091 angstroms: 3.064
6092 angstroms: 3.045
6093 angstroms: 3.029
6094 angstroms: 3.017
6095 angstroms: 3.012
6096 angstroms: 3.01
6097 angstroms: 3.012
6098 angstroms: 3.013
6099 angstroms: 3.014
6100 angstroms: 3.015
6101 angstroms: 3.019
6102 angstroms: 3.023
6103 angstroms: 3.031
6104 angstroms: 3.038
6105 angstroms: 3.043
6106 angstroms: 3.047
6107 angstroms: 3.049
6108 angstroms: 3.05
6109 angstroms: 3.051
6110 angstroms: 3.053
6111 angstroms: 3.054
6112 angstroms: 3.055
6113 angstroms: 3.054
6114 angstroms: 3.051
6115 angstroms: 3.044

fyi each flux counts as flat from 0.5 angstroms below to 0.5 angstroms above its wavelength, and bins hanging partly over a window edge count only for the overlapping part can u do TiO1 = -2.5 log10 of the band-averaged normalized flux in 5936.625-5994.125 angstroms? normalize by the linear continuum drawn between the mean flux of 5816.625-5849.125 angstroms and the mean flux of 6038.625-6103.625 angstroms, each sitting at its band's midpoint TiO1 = 0.07 mag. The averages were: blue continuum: 3.12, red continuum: 3.08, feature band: 2.91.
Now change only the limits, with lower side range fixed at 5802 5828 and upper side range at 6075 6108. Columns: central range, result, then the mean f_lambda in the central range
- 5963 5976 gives 0.06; 2.92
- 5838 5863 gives 0.02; 3.02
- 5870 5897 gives 0.16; 2.65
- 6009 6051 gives 0.01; 3.03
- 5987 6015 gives 0.05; 2.94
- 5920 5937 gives 0.05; 2.93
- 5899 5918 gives 0.10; 2.81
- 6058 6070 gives -0.04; 3.17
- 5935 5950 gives 0.06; 2.9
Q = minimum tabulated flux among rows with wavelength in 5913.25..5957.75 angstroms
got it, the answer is 2.814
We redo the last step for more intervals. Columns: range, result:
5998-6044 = 2.874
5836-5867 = 2.905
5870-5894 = 2.273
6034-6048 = 3.067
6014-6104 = 2.908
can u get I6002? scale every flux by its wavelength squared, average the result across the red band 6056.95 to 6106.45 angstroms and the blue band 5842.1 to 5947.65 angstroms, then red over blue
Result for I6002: 1.16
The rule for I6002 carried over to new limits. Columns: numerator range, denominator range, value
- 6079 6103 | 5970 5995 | 1.08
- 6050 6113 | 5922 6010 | 1.09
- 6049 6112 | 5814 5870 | 1.09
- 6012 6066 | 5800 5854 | 1.06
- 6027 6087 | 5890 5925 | 1.20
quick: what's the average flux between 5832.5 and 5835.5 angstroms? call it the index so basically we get 3.13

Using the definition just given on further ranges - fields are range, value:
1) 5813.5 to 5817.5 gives 3.01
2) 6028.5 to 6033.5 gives 3.16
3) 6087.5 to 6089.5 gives 3.09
